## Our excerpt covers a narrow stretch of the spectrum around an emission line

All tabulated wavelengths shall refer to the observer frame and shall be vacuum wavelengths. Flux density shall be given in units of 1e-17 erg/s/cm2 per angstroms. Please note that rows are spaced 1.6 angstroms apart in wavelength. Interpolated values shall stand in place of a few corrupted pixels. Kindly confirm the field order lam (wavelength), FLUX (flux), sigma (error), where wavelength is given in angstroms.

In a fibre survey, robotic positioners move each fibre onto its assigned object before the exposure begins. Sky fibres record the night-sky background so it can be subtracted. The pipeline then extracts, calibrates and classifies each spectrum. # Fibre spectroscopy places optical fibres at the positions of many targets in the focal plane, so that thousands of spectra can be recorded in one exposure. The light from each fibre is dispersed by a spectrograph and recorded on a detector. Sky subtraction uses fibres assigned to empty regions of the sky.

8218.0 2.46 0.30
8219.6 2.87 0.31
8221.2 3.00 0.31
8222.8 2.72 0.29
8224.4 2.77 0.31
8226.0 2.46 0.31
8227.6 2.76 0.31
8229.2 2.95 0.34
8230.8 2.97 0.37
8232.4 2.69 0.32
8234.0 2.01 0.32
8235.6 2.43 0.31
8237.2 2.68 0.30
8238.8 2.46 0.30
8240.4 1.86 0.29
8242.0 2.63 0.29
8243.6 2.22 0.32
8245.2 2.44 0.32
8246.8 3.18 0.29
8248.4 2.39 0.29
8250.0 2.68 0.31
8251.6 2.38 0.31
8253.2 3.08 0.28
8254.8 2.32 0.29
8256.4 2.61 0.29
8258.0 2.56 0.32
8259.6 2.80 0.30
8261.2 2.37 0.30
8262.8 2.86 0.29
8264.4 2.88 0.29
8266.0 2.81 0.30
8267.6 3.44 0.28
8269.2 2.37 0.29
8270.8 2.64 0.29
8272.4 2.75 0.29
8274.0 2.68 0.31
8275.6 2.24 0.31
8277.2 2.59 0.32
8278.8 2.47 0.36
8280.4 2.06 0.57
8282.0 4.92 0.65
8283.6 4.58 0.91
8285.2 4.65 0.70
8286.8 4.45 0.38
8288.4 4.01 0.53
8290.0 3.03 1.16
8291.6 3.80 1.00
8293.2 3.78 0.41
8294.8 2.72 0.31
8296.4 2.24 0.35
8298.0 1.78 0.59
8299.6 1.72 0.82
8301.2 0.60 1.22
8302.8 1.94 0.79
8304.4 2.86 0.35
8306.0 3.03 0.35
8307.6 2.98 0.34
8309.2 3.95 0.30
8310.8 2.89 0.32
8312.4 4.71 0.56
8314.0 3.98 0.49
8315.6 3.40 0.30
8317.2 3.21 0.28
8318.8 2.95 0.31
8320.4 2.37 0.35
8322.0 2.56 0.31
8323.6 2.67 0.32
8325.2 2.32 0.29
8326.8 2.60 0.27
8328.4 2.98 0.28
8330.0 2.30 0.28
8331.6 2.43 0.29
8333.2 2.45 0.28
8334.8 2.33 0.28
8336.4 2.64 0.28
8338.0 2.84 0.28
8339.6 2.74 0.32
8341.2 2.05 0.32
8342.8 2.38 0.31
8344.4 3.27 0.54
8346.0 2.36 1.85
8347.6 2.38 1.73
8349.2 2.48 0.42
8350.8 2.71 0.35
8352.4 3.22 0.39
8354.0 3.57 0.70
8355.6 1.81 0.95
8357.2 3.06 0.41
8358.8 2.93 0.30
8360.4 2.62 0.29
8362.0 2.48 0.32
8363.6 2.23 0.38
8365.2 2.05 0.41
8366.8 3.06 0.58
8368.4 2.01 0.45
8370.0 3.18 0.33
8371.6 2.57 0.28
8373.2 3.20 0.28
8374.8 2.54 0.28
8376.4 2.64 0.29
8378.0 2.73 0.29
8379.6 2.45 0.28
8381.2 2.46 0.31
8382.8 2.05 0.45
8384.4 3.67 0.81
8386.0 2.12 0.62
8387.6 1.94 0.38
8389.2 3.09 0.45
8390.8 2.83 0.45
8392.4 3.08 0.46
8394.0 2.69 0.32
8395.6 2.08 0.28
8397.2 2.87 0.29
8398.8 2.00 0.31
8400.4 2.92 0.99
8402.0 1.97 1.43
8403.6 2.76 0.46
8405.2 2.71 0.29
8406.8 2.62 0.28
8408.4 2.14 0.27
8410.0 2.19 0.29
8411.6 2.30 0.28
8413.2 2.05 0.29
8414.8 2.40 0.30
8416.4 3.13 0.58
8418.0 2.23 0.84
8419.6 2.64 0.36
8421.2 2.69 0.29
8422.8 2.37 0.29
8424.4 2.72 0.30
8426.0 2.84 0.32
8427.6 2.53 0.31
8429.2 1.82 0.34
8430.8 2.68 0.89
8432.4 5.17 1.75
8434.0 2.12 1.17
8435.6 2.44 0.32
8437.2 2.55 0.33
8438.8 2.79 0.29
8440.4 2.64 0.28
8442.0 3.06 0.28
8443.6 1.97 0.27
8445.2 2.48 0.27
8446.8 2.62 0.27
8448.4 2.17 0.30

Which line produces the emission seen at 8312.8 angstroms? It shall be [N II]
